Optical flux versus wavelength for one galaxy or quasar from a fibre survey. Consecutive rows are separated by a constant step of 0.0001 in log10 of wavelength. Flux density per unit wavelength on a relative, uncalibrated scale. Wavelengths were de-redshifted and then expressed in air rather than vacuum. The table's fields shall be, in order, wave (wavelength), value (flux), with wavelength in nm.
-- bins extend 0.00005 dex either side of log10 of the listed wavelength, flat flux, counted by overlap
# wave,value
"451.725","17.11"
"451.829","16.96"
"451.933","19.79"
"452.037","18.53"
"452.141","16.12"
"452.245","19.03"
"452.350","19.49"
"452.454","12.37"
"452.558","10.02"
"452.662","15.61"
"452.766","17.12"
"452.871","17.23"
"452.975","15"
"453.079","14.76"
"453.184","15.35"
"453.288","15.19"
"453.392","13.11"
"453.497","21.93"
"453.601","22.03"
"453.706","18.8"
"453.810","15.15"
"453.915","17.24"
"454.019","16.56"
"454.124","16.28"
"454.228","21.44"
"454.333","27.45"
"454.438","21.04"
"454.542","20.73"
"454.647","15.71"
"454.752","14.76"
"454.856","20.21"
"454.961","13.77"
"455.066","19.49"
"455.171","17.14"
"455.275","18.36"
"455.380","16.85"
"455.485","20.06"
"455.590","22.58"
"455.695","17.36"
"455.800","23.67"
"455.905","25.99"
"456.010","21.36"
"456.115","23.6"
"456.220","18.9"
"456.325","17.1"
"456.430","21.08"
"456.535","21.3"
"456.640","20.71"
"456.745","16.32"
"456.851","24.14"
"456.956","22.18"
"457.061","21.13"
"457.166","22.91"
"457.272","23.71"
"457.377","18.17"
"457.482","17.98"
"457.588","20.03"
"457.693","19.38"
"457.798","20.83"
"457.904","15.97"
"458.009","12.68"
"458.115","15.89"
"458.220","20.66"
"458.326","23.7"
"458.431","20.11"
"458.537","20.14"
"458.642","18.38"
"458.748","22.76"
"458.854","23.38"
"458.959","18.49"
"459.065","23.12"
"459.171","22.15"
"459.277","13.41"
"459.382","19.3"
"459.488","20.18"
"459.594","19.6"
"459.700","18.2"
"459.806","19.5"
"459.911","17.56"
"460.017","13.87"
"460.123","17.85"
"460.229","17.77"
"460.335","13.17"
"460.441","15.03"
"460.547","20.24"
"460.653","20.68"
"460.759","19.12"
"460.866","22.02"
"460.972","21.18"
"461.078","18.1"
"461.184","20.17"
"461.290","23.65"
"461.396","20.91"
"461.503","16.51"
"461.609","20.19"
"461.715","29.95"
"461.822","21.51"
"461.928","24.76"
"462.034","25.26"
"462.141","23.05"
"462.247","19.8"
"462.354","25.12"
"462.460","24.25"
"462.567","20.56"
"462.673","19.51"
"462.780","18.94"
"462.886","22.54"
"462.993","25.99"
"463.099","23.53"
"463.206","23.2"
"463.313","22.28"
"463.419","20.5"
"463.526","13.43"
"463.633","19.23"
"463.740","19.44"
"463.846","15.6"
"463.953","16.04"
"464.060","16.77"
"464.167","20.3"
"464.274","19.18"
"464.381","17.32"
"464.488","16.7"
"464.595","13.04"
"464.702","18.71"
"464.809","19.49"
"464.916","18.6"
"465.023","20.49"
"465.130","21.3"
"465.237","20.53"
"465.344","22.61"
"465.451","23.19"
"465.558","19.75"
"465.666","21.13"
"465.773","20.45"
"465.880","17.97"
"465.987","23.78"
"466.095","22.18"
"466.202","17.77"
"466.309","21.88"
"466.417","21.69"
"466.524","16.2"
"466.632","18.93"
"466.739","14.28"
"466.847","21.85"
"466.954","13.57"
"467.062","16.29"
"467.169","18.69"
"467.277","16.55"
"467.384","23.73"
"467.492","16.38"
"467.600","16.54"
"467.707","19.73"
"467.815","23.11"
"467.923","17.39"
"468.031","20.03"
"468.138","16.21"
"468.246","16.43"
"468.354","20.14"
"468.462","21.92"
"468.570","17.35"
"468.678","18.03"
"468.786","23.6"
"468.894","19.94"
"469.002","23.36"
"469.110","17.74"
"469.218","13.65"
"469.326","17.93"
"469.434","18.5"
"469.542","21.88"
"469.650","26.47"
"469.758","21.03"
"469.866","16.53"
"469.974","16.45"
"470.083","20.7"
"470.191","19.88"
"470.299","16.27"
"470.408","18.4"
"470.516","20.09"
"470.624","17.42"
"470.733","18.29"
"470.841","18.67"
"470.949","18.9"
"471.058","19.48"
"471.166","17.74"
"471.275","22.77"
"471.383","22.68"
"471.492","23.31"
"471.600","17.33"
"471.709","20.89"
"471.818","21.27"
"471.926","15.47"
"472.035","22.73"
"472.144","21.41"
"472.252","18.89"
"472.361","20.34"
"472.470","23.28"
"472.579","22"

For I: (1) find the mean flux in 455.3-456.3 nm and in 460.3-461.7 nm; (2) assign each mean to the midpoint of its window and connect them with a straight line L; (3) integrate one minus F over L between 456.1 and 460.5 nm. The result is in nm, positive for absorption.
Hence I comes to 0.227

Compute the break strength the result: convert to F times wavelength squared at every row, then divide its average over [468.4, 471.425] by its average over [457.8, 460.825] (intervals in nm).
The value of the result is 1.09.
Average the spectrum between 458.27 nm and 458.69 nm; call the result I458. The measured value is 20.6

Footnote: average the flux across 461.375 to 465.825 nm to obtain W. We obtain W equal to 20.5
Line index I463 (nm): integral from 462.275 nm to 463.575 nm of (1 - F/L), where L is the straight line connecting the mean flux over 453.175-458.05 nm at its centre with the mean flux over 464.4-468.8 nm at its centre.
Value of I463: -0.16 nm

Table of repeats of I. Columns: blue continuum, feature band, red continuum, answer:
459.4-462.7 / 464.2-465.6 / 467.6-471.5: 0.041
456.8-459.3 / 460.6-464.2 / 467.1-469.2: -0.233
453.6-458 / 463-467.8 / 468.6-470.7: 0.054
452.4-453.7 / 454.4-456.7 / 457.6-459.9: -0.282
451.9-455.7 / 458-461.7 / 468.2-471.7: -0.197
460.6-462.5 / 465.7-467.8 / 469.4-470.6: 0.161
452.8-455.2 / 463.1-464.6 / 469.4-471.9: 0.043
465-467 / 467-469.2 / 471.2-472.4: 0.127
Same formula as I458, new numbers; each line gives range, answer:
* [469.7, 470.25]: 19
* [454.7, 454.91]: 17.5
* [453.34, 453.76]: 18.9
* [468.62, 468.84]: 20.7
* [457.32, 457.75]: 19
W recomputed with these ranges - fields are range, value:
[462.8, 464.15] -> 19.9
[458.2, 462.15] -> 20.1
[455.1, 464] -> 20.2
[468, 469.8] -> 19.7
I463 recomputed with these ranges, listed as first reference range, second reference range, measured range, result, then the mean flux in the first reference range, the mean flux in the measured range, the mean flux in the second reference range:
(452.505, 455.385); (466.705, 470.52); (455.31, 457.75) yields -0.41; 17.5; 20.7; 18.9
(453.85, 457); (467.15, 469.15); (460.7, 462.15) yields -0.17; 19.8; 21.8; 19.3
